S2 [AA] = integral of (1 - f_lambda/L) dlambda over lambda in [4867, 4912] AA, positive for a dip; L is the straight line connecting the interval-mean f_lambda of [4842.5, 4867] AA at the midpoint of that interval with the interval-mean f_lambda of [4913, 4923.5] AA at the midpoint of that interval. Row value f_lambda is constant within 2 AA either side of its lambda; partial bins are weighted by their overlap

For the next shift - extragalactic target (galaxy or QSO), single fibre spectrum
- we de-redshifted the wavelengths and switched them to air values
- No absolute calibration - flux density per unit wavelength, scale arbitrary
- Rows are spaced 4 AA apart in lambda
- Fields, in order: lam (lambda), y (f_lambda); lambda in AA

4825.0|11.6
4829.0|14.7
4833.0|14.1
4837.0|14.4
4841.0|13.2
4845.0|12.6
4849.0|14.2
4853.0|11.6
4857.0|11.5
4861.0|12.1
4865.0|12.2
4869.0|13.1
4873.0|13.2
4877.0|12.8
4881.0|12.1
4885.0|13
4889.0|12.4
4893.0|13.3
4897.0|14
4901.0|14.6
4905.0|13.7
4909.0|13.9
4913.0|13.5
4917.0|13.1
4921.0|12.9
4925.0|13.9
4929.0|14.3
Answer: -1.71 AA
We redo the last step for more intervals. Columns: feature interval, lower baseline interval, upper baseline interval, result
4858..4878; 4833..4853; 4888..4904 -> 1.38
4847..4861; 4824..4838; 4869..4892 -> 0.98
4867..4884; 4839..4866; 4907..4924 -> 0.01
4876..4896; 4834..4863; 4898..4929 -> 0.85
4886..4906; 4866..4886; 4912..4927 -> -0.79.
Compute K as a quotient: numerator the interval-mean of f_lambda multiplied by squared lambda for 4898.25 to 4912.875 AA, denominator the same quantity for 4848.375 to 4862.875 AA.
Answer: 1.17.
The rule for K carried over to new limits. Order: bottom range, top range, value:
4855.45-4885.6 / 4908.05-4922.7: 1.09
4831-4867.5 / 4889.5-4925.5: 1.08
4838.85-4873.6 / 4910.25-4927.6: 1.09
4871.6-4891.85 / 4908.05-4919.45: 1.07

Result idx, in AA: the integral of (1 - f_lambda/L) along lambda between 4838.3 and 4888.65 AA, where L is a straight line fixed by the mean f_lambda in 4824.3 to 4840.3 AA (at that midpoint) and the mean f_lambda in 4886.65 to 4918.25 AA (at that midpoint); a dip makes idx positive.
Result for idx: 3.9 AA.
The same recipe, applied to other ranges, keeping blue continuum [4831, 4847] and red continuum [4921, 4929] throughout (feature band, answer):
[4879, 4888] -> 0.75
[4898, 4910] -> -0.32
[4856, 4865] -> 1.12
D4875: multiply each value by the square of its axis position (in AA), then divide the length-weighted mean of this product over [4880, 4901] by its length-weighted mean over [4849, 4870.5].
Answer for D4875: 1.1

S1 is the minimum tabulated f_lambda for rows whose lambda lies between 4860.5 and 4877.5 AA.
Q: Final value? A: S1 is 12.1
